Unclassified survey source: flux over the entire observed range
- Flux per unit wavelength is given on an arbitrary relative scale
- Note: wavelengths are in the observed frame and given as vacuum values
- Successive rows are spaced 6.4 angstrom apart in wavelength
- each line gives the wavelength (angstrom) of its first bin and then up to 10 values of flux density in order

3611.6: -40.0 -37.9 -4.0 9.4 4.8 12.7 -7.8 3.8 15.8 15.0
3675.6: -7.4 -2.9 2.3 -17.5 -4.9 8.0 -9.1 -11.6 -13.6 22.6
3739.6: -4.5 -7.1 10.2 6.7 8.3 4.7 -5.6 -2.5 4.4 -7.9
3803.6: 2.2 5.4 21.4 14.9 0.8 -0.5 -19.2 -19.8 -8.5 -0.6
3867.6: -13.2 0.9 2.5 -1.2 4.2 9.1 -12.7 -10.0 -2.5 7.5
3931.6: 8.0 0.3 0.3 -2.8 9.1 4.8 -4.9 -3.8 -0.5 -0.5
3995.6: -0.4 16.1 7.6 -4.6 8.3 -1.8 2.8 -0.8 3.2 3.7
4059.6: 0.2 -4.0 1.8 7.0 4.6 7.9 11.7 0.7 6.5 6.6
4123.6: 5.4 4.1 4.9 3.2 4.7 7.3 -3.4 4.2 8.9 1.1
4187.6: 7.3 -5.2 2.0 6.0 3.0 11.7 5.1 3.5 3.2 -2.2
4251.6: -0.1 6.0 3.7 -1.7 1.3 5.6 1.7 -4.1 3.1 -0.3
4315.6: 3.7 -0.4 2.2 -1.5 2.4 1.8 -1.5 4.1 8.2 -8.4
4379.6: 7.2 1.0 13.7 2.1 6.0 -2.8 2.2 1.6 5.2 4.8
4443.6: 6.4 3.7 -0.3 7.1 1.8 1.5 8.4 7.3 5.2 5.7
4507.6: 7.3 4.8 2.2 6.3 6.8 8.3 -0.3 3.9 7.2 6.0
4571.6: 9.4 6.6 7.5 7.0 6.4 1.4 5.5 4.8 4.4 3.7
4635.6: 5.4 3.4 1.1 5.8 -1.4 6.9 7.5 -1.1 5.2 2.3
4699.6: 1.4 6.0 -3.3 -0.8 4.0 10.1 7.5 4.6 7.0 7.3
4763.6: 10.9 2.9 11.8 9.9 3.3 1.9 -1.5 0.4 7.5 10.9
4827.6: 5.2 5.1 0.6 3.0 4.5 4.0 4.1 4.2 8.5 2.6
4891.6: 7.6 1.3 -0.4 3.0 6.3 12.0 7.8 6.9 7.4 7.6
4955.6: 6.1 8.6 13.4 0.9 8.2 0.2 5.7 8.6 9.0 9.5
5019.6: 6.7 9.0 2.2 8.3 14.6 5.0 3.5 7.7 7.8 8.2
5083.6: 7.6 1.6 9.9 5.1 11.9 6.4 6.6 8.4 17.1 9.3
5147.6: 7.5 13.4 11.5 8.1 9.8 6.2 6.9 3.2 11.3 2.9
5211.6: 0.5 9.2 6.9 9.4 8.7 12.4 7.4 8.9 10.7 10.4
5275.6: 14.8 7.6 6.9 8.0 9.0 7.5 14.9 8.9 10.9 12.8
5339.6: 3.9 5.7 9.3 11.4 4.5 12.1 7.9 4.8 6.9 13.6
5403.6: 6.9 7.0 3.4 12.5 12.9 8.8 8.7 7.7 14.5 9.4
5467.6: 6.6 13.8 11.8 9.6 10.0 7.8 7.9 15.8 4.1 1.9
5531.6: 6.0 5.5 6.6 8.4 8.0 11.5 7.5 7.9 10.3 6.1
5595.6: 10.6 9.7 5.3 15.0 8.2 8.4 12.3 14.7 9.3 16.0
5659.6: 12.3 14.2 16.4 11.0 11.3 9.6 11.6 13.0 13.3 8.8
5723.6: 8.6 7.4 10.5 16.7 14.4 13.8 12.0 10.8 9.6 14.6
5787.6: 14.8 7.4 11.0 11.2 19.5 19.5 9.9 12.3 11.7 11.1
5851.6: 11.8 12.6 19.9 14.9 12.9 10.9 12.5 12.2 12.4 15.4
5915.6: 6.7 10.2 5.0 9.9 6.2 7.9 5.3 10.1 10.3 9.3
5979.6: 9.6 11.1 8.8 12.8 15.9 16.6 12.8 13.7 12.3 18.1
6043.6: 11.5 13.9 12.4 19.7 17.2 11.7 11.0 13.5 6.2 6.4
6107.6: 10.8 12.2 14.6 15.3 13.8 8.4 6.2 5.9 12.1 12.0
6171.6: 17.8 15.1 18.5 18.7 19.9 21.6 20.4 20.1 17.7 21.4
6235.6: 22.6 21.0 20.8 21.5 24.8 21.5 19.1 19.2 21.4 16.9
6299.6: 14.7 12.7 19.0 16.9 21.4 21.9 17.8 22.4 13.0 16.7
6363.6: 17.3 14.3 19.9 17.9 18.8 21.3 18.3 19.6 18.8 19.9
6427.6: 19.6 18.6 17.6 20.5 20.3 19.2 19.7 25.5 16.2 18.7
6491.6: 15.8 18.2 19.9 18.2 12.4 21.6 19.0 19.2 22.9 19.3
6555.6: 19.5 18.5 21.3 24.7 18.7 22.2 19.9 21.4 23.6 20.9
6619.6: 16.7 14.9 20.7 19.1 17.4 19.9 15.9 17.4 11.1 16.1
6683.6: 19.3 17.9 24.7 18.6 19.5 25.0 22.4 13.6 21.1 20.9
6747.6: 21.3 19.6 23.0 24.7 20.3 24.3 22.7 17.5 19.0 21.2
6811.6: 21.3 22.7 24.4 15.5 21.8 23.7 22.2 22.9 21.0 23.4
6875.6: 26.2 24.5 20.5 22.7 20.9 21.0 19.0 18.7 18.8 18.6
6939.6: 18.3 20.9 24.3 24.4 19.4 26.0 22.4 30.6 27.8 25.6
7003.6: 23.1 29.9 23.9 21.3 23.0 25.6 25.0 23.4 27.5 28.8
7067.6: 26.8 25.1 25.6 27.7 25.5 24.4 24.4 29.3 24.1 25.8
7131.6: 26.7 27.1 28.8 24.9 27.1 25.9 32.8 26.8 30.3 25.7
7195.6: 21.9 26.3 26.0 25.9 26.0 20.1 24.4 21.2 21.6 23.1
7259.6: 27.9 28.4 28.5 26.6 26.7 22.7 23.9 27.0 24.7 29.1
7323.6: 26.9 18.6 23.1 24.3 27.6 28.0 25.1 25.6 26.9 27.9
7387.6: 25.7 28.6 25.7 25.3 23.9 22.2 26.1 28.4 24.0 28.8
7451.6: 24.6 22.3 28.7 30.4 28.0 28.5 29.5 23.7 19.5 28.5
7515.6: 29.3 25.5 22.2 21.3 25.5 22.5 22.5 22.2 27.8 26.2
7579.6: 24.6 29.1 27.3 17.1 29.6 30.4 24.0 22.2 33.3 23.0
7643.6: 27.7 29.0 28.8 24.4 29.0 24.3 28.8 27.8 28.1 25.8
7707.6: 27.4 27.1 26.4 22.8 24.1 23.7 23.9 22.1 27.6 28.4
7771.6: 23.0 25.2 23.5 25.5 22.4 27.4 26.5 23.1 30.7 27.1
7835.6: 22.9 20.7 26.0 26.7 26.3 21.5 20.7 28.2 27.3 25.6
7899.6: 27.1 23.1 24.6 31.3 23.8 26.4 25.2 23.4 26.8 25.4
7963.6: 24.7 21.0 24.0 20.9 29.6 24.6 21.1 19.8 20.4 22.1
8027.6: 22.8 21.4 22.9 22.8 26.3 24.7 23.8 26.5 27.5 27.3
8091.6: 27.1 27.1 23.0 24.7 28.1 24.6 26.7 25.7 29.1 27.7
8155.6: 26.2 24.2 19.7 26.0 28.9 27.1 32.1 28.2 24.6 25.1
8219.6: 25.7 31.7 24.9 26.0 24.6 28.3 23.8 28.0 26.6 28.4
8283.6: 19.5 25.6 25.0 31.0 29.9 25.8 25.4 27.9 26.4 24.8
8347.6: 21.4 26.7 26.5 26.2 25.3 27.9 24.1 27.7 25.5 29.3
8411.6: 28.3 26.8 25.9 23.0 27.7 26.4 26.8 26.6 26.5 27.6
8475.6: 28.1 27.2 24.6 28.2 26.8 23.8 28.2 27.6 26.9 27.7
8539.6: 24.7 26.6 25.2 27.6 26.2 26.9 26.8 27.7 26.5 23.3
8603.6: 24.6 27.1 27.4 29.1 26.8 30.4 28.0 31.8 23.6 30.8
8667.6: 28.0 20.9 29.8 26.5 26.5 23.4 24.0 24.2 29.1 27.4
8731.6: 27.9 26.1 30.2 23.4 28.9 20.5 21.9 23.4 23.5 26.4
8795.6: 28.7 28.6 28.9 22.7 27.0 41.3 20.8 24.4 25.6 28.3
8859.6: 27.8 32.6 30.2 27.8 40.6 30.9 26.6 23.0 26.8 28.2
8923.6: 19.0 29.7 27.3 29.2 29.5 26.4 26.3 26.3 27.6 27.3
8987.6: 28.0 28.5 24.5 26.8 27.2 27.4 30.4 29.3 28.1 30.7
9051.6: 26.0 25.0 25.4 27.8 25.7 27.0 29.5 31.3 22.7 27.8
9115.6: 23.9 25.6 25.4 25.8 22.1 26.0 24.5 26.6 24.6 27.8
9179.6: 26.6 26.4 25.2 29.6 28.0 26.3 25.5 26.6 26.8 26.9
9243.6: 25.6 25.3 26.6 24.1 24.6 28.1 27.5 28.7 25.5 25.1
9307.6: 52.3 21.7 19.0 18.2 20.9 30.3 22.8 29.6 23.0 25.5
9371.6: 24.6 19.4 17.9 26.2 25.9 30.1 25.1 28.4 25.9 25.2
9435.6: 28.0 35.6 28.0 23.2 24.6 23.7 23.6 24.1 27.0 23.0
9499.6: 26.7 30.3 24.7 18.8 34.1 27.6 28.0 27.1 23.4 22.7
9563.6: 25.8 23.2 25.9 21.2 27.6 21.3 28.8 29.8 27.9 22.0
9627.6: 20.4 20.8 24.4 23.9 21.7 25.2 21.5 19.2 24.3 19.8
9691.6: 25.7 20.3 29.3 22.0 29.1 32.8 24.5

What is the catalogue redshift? 0.549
